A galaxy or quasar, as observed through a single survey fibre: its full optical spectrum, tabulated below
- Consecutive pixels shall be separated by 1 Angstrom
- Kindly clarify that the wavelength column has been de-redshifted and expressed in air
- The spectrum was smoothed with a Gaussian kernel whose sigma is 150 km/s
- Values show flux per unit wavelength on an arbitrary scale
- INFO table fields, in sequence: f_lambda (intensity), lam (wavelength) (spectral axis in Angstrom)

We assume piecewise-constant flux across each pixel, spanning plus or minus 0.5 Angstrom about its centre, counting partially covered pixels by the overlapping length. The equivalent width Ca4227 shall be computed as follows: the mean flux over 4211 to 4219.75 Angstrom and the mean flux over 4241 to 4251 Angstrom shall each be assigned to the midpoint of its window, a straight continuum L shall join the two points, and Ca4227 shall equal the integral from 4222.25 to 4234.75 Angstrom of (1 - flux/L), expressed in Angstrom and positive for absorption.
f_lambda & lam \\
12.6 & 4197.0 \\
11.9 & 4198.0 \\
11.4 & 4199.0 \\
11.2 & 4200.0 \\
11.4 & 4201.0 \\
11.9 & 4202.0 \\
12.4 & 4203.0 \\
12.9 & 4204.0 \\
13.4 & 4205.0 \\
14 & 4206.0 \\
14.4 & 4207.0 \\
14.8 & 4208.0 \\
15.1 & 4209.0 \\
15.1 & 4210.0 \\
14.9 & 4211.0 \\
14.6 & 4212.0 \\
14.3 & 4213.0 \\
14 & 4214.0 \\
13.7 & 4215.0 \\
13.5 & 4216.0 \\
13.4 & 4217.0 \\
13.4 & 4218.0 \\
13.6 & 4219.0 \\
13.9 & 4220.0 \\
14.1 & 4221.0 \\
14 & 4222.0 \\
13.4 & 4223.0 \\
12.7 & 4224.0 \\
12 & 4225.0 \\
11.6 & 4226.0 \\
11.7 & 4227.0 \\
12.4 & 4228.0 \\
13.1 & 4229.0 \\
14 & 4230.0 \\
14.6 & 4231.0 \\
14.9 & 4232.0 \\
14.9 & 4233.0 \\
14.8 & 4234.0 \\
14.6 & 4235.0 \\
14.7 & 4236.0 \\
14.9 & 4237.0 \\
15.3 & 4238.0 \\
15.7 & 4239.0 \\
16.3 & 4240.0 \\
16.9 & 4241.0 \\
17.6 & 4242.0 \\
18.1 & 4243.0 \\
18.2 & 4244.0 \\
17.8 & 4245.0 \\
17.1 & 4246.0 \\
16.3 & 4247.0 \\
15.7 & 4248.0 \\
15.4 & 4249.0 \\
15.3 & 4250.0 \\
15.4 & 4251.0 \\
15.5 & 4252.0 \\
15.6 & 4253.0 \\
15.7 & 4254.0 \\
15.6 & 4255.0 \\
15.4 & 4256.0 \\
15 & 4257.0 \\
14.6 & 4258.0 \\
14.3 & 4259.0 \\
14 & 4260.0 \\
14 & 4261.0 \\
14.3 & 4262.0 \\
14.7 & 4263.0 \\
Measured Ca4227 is 1.4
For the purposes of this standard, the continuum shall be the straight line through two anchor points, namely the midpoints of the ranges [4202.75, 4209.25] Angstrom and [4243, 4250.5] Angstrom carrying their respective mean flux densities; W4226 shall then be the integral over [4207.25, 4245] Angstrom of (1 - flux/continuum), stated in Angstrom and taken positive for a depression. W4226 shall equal 1.8 Angstrom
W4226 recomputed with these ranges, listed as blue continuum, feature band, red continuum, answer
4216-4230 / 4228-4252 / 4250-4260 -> -2.4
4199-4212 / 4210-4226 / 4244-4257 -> 0.5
